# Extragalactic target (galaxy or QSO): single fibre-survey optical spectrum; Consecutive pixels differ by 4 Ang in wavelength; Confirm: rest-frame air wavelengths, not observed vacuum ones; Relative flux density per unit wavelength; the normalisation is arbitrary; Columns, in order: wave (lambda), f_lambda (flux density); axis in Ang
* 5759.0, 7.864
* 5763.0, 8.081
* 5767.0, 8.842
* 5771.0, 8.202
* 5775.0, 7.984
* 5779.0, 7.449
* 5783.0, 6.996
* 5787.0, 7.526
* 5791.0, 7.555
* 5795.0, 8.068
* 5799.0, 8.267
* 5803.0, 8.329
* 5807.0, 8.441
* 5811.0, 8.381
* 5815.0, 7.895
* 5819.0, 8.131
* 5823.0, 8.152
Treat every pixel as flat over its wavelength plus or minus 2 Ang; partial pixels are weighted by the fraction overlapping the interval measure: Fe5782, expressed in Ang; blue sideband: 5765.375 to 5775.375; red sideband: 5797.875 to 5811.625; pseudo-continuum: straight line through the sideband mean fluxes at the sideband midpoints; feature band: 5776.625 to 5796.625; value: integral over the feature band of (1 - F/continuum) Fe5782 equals 2.04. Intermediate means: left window 8.38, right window 8.36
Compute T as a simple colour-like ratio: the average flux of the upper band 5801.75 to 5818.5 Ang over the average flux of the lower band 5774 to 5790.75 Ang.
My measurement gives 1.10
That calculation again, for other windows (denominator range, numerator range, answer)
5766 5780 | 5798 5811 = 1.03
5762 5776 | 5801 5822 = 0.99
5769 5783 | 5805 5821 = 1.06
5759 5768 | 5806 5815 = 1.00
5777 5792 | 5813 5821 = 1.09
